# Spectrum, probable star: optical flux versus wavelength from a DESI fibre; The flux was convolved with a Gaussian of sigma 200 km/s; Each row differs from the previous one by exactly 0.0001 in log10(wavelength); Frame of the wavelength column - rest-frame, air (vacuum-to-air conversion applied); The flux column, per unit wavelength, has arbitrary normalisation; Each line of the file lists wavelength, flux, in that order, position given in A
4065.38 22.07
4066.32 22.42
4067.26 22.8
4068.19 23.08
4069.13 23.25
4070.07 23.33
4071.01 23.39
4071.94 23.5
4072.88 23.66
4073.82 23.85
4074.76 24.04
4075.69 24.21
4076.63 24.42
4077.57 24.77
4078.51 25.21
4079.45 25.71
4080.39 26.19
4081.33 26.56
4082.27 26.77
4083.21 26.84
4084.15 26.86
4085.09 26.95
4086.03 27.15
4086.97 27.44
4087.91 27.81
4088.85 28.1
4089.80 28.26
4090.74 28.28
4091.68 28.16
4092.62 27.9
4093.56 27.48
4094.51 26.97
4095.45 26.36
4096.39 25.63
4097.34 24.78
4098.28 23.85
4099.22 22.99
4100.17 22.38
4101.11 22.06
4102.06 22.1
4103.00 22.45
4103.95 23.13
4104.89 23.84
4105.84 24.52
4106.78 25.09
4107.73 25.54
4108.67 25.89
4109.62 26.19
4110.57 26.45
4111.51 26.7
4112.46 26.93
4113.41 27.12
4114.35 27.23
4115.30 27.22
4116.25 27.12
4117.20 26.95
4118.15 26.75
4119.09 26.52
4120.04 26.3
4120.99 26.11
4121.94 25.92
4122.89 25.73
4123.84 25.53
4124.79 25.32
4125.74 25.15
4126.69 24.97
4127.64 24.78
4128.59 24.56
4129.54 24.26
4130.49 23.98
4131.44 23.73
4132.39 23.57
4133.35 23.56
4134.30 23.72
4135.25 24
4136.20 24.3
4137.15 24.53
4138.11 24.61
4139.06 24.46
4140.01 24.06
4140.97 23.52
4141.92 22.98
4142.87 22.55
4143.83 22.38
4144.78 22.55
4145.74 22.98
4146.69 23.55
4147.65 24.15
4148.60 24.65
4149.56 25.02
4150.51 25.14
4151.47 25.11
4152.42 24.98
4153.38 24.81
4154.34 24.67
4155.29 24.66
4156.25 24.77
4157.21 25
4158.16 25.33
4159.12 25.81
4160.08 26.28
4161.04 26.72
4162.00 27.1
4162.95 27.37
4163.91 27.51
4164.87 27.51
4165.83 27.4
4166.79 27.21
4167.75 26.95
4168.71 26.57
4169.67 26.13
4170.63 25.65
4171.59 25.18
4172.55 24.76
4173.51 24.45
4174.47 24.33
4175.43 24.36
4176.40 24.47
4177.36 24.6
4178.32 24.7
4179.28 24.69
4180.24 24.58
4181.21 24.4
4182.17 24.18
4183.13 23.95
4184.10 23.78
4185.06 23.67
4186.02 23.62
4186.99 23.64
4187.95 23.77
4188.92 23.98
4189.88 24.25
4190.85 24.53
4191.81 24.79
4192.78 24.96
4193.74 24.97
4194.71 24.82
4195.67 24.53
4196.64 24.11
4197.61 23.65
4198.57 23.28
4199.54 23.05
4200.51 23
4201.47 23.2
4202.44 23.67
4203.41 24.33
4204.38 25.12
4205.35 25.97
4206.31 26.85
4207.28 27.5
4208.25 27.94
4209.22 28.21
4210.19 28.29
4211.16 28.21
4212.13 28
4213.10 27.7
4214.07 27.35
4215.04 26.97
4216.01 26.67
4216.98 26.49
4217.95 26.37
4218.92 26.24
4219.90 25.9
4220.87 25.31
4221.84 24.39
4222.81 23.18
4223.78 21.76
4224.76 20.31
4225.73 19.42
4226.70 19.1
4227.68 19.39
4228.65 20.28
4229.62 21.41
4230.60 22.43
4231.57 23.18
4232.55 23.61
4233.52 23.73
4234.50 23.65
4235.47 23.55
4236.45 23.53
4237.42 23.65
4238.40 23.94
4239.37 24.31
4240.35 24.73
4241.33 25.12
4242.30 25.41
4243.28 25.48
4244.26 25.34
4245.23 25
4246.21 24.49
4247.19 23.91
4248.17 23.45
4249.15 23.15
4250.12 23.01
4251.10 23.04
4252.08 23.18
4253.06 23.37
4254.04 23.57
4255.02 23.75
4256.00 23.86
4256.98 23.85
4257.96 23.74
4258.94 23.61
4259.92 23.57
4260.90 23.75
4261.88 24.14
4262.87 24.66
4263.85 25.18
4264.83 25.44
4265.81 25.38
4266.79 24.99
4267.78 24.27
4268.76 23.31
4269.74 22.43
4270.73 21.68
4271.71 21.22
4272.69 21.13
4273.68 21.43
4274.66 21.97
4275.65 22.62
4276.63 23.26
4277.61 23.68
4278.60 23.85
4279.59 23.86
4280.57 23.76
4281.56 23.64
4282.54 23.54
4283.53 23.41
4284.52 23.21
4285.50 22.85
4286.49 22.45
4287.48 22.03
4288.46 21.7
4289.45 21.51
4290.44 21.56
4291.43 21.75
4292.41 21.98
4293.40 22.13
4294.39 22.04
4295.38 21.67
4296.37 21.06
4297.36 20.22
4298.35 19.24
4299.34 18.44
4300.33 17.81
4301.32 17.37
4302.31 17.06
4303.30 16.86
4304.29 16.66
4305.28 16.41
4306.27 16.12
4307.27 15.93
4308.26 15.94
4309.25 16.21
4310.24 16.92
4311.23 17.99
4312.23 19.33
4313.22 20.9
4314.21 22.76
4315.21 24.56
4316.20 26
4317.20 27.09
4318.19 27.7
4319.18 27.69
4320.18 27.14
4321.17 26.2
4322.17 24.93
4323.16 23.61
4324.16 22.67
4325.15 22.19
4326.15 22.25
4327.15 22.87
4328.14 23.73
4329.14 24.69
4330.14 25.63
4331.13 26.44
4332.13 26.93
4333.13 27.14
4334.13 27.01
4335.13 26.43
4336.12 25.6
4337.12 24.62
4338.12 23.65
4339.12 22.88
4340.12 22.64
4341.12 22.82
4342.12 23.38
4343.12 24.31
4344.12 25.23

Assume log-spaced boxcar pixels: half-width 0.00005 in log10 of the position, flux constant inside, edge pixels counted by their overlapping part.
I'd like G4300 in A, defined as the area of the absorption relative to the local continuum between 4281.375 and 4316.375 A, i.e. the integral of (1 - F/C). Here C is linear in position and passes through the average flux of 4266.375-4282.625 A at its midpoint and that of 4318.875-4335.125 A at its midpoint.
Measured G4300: 5.46 A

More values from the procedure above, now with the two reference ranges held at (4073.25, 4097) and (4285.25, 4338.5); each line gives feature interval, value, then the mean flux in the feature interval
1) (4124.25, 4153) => 1.48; 24.1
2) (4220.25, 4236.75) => 0.99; 22.3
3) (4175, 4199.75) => 0.26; 24.2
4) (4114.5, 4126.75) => -0.20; 26.2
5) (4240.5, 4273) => -1.05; 23.9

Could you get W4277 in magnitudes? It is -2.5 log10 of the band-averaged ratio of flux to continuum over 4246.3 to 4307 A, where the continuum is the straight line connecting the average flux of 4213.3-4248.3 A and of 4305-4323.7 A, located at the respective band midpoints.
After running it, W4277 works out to 0.03 mag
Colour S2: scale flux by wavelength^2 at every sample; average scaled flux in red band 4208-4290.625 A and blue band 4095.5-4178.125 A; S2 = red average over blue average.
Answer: 1.00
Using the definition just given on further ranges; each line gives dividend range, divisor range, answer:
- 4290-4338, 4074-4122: 0.95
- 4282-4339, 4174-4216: 0.93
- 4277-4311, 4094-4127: 0.88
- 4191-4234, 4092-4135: 1.02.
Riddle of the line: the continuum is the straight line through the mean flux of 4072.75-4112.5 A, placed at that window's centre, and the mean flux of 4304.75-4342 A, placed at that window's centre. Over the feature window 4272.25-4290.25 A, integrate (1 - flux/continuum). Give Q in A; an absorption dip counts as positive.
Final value 0.6 A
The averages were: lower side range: 25.6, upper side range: 23.1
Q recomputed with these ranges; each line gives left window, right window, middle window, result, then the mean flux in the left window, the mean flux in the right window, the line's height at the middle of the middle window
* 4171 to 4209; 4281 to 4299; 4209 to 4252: -1.37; 24.5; 22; 23.5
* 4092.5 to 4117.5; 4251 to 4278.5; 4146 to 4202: -0.88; 25.3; 23.4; 24.5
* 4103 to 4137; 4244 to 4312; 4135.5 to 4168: -0.48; 25.3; 21.9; 24.6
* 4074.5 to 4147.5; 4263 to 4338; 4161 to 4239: -2.55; 25.3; 22.4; 23.9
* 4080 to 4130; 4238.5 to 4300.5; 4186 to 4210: -0.47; 25.9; 23.1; 24.3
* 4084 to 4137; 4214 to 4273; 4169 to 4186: 0.04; 25.6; 23.7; 24.6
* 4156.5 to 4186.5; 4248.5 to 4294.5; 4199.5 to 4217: -1.23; 25.4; 23.1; 24.6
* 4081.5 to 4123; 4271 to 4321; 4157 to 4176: -1.25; 26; 21.3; 24.5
